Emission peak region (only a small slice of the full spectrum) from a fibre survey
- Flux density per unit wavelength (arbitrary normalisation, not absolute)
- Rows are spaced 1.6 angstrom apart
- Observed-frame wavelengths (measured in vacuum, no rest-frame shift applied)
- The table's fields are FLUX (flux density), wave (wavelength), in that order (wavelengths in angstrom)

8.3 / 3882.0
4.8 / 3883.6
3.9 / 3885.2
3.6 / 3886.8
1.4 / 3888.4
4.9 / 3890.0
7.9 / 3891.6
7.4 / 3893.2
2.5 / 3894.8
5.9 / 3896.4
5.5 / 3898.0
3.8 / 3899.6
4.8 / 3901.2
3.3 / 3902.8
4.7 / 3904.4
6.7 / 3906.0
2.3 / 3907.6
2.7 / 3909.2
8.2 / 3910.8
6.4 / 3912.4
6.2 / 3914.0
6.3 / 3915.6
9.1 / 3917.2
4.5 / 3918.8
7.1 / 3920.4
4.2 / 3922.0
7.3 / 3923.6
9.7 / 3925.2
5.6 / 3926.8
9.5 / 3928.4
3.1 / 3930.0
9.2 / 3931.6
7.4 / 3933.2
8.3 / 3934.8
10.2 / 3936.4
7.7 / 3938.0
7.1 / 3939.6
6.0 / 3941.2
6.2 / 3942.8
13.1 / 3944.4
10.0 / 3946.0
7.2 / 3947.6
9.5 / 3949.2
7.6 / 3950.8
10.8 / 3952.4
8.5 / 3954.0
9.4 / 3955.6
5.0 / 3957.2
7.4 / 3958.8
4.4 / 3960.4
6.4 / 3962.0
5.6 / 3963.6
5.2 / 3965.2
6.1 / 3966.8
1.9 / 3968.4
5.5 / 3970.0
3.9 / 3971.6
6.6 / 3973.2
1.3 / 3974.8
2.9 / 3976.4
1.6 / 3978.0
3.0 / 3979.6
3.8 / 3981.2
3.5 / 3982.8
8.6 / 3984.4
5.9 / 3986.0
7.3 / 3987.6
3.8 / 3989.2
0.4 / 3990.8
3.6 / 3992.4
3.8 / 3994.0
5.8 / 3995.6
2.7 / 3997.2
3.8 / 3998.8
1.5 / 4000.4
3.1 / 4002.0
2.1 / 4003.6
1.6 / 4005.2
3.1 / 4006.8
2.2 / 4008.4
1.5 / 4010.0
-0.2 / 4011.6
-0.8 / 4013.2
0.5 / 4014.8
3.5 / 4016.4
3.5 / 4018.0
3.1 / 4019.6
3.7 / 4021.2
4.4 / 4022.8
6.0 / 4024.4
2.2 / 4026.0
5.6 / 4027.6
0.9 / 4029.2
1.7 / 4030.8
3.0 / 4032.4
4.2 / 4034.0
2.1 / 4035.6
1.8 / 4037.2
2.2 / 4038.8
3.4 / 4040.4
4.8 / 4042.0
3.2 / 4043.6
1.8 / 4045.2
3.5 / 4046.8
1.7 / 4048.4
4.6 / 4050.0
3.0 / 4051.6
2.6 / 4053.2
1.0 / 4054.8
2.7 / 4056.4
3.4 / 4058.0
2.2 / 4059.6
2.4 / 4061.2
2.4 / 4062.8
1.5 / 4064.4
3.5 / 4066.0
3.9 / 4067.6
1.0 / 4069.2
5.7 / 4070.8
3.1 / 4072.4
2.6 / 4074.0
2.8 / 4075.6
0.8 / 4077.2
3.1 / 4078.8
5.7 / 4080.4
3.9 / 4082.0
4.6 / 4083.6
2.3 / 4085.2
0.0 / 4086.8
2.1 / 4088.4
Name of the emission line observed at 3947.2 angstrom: C IV 1549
